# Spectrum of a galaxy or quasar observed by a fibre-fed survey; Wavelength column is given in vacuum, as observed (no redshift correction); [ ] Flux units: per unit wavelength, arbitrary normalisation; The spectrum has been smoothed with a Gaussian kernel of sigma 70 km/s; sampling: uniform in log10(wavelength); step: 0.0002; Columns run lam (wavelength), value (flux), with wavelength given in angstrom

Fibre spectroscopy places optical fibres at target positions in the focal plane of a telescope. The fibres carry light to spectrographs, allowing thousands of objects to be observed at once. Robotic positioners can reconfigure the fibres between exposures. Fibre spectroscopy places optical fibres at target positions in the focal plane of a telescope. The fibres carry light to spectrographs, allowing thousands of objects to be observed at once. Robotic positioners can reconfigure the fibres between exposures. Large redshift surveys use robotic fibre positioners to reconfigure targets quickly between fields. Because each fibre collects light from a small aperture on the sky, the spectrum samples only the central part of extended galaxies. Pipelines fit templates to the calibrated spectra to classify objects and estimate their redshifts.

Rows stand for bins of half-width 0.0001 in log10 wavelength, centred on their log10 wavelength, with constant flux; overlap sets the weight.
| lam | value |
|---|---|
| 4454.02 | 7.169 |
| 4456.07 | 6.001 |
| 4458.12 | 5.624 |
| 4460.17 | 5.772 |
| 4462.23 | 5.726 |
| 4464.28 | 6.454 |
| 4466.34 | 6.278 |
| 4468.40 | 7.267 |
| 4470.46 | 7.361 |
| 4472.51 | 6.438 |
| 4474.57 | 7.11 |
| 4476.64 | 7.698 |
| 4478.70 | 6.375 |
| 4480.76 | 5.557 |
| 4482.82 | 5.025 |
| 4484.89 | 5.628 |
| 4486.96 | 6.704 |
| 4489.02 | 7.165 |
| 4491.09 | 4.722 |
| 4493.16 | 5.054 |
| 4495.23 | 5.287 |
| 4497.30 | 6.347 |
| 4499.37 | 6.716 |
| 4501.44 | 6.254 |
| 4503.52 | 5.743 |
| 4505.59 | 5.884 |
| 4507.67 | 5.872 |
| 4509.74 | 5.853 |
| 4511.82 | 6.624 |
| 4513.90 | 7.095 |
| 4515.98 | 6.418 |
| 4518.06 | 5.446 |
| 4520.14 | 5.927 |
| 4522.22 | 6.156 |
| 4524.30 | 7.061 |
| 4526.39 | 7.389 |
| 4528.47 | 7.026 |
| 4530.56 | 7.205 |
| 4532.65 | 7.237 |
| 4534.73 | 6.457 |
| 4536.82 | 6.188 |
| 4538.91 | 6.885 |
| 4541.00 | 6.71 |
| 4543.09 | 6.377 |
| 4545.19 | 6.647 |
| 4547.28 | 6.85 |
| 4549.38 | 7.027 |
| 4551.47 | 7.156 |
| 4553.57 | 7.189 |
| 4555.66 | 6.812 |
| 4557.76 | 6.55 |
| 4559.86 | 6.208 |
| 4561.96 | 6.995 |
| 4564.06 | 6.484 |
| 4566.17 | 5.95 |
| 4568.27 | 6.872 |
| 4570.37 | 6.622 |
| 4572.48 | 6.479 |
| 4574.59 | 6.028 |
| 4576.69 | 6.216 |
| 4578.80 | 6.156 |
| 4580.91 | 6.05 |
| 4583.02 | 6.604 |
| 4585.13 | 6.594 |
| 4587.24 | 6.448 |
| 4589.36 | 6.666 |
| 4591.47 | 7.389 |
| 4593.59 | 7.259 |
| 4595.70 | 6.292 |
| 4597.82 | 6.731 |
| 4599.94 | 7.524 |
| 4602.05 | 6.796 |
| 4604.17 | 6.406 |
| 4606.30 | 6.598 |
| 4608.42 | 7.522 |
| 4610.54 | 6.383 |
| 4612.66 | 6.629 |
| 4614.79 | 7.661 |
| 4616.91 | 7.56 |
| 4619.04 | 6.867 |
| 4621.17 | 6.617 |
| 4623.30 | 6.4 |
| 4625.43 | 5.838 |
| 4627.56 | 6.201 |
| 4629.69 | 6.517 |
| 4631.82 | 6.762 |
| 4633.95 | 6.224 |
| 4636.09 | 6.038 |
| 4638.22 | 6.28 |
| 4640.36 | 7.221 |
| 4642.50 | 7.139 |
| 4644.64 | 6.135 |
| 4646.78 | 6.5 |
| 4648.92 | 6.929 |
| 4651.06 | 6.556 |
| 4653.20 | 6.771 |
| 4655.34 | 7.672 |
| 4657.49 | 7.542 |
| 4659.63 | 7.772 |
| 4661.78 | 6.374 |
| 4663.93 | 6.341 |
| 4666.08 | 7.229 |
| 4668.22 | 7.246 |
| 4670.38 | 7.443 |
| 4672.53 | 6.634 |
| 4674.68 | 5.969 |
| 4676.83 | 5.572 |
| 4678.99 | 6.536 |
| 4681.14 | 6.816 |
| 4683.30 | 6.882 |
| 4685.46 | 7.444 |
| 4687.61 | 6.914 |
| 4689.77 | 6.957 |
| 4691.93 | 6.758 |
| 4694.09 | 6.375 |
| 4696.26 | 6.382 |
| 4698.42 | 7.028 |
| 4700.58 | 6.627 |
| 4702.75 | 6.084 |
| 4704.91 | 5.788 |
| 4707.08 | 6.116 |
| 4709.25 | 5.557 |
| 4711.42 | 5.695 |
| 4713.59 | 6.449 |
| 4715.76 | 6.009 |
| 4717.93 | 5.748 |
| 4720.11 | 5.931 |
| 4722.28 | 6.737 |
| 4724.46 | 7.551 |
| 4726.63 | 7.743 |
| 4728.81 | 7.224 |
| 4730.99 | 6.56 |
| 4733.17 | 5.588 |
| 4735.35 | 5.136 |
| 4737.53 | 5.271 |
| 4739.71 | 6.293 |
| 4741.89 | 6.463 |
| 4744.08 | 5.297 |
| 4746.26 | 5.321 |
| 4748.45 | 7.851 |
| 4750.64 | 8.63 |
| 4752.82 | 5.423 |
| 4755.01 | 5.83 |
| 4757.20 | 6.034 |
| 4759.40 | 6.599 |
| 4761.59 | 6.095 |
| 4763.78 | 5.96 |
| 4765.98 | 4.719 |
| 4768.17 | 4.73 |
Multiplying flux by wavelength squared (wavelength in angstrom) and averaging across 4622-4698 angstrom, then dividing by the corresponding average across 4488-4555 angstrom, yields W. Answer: 1.10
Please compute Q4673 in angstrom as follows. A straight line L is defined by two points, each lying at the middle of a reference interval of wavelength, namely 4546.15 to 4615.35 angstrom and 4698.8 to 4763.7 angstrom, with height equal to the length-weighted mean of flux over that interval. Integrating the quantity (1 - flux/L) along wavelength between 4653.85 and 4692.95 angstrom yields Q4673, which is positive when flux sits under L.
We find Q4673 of -2.8 angstrom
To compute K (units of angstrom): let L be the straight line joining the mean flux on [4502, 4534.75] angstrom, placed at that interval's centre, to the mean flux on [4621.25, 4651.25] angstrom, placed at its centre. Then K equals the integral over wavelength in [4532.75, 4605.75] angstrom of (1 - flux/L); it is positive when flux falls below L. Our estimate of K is -2.0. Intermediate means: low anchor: 6.46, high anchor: 6.48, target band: 6.64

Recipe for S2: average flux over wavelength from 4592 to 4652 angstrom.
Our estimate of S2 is 6.71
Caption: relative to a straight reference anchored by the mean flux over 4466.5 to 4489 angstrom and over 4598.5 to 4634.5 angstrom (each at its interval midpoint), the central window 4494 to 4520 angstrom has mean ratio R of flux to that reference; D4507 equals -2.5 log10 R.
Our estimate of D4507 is 0.08 mag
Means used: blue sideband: 6.54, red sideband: 6.74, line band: 6.11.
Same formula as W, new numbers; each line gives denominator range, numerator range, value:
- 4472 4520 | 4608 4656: 1.16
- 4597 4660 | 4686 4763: 0.98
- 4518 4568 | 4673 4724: 1.02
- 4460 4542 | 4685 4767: 1.09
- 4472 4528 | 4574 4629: 1.12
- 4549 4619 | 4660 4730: 1.03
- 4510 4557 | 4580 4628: 1.04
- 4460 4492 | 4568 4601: 1.09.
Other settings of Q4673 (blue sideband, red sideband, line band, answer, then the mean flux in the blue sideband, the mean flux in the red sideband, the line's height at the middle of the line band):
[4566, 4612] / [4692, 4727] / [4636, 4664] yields -1.6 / 6.63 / 6.35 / 6.49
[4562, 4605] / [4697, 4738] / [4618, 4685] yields -2.7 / 6.59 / 6.27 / 6.43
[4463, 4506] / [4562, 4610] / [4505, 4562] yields -1.6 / 6.24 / 6.63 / 6.43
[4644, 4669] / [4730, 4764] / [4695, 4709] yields 0.5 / 6.93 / 6.15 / 6.54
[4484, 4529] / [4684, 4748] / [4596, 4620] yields -2.6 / 6.19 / 6.33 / 6.26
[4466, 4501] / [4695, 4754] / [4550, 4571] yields -1.3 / 6.28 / 6.31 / 6.29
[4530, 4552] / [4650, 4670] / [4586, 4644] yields 1.9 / 6.78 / 7.07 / 6.96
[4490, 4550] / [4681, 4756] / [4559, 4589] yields -0.2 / 6.36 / 6.41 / 6.37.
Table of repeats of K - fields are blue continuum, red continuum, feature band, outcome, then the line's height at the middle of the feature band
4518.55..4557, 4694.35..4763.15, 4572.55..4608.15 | 0.1 angstrom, 6.64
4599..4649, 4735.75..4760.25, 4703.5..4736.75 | 0.5 angstrom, 6.34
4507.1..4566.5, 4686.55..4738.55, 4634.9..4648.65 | -0.2 angstrom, 6.46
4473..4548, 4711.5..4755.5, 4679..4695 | -1.3 angstrom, 6.35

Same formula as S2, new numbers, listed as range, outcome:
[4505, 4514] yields 6.2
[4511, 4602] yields 6.65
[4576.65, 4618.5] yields 6.79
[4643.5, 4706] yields 6.73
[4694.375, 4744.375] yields 6.25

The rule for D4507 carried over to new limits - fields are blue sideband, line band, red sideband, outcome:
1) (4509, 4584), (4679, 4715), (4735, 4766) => -0.04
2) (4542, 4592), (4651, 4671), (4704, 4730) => -0.10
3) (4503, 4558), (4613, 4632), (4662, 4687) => 0.00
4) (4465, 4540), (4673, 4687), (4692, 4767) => -0.05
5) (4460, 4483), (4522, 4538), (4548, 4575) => -0.04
